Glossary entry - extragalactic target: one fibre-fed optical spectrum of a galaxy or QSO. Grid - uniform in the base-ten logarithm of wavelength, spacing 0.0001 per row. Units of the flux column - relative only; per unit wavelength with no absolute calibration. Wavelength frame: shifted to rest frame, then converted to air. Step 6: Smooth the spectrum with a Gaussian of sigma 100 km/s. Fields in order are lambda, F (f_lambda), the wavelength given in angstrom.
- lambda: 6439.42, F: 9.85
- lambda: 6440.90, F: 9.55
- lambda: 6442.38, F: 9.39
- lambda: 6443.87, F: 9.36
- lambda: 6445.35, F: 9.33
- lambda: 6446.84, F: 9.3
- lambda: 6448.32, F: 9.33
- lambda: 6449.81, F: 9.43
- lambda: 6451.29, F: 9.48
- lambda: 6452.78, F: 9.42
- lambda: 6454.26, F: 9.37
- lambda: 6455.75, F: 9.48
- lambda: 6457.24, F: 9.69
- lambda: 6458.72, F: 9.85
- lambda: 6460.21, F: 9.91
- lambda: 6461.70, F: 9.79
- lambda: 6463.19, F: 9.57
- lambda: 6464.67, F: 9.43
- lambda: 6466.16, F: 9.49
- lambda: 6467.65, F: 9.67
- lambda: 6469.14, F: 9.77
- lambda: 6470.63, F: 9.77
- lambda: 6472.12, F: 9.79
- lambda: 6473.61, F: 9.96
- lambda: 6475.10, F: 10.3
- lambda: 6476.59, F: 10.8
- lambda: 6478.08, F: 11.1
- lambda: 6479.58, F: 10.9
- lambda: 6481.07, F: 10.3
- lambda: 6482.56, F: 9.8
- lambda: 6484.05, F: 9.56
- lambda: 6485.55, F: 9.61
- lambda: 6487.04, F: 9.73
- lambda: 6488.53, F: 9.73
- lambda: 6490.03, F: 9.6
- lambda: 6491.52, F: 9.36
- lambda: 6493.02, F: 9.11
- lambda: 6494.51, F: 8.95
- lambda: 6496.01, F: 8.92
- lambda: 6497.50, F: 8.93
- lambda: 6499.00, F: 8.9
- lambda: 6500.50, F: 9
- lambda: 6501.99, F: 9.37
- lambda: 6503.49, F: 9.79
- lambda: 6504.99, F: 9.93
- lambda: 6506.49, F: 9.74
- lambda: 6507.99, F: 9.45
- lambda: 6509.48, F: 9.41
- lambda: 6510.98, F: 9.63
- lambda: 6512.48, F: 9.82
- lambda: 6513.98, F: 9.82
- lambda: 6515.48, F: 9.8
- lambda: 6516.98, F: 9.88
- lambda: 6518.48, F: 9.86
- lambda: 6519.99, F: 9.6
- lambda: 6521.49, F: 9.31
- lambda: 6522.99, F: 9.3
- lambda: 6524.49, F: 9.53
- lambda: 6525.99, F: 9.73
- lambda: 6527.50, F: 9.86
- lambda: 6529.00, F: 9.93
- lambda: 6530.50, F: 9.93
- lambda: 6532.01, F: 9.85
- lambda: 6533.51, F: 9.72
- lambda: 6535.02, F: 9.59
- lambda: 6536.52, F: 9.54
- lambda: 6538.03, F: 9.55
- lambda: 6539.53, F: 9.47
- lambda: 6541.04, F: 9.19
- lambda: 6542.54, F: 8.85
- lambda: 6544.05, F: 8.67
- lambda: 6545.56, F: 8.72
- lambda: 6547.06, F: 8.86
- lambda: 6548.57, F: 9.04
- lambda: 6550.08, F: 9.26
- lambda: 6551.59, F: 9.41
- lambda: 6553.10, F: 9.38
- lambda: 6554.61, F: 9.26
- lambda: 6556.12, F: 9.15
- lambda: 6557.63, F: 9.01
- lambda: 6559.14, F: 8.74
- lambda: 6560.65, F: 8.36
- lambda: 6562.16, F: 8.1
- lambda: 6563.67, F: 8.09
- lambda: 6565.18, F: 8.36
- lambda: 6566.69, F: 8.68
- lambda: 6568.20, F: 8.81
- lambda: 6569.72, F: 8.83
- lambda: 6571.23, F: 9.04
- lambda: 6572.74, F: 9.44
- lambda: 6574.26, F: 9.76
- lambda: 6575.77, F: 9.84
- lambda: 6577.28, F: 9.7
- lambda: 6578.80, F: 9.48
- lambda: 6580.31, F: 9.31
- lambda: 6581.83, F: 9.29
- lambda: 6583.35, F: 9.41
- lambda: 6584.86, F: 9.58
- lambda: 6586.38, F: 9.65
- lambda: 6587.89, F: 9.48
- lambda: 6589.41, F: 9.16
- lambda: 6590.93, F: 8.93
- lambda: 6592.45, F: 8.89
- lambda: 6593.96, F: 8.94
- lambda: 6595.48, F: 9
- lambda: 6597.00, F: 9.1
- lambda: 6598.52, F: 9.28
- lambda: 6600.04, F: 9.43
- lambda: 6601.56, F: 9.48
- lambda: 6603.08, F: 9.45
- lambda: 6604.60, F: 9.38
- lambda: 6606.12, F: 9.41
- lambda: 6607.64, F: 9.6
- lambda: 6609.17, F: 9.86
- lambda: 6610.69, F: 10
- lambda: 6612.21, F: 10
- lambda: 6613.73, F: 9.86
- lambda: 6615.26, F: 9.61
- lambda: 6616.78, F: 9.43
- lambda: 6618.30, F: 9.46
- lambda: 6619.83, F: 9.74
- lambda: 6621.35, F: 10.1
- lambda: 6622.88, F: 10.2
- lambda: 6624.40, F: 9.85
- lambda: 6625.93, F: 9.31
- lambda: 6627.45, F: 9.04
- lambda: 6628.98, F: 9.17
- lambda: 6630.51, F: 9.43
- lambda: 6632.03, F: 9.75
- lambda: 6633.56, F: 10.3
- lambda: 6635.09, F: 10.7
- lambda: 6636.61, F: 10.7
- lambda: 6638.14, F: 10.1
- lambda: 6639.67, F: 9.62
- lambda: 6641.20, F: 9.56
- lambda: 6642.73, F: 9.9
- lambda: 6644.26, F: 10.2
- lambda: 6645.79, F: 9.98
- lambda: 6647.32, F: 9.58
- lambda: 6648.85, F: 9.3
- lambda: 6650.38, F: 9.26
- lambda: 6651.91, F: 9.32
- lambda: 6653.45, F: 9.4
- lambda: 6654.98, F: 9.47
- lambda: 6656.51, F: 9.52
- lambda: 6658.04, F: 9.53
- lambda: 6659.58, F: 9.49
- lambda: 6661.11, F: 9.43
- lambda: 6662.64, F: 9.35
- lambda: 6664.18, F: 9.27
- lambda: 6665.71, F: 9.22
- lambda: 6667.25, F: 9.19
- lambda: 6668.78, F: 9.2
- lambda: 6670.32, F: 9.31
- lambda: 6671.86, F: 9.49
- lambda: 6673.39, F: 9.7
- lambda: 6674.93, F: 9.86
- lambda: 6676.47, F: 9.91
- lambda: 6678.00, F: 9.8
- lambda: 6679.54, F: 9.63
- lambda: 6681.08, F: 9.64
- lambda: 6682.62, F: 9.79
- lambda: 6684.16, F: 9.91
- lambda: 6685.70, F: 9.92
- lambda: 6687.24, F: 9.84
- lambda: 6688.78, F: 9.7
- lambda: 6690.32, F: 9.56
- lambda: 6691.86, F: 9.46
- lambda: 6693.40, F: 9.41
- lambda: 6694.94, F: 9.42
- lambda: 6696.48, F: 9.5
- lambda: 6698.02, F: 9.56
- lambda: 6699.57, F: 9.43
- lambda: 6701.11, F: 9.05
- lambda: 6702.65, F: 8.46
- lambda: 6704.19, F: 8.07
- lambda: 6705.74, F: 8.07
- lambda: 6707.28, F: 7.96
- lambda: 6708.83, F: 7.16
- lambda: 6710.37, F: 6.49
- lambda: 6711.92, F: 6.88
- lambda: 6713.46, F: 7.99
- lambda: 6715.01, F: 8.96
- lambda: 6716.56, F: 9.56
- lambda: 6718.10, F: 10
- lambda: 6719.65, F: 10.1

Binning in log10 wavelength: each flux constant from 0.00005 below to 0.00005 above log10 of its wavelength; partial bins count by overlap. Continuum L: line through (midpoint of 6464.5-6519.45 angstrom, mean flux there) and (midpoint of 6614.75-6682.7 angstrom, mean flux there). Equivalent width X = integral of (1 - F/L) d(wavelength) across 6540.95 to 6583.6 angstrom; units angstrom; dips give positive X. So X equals 2.8 angstrom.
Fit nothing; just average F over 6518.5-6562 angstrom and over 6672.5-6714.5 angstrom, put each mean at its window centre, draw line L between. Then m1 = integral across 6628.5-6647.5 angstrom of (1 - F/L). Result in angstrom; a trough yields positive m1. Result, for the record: -1.7 angstrom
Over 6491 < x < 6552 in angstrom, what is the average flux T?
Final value 9.43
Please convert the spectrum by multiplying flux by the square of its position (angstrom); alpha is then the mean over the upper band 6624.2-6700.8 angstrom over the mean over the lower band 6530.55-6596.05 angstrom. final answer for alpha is 1.08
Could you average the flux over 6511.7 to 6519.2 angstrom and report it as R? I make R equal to 9.84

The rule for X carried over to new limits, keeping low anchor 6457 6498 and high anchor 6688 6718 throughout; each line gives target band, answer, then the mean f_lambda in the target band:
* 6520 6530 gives -0.1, 9.62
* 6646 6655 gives -0.5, 9.42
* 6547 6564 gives 0.9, 8.91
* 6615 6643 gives -2.3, 9.79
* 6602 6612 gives -0.5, 9.63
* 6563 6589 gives 0.2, 9.23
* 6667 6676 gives -0.7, 9.49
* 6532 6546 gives 0.3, 9.3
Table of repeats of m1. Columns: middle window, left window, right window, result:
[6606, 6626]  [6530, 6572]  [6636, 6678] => -0.8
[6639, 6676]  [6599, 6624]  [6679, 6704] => 0.2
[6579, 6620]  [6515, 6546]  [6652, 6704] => 0.3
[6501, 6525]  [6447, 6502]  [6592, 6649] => 0.1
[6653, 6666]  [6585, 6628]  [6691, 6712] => -0.7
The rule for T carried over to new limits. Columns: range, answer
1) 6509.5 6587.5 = 9.31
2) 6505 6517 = 9.7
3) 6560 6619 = 9.27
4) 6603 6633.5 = 9.65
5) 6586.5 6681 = 9.57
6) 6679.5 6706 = 9.37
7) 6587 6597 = 9.08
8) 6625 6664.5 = 9.65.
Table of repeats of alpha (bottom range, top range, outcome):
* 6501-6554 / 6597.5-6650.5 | 1.05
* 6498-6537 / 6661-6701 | 1.04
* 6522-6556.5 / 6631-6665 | 1.07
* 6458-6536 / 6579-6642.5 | 1.02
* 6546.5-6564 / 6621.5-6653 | 1.12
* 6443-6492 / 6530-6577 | 0.96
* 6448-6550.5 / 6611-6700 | 1.05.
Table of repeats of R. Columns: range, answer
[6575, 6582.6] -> 9.52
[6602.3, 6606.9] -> 9.42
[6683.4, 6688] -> 9.89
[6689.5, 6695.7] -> 9.47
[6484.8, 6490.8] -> 9.67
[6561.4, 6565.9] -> 8.19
